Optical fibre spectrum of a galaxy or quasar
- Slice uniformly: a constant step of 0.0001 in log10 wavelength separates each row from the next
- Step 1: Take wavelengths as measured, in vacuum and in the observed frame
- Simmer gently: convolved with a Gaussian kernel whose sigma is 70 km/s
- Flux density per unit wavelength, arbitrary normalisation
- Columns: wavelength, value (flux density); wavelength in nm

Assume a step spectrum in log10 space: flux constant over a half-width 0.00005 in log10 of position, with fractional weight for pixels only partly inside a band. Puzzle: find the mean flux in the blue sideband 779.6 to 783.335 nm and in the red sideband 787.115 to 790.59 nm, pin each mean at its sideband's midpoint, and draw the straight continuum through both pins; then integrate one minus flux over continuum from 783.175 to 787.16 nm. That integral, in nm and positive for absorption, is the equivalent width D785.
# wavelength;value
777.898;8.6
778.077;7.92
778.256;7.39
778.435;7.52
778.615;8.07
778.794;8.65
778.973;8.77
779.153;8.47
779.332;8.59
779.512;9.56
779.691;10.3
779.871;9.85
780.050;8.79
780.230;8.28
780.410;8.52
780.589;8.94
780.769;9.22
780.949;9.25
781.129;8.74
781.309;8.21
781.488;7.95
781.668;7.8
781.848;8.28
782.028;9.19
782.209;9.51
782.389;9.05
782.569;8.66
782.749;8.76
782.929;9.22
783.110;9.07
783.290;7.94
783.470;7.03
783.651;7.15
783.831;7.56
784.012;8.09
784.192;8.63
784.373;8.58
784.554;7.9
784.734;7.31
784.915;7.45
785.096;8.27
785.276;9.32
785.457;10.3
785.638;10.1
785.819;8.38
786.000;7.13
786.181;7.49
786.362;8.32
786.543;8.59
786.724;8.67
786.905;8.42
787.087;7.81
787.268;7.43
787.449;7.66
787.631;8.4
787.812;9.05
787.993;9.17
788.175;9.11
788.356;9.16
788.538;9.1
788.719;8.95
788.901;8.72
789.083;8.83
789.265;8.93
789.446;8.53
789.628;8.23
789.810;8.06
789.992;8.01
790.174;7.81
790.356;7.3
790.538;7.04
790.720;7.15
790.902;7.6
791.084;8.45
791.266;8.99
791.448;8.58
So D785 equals 0.190 nm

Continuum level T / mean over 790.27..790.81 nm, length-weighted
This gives 7.16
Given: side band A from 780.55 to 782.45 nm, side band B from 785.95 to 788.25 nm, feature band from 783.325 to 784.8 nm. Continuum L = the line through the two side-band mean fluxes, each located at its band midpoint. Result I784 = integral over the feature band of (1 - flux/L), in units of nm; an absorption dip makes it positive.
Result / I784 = 0.12 nm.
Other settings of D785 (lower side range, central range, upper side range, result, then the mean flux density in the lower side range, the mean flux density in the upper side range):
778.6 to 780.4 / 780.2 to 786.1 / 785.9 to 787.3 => -0.01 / 8.95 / 8.01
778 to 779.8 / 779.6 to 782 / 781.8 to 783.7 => -0.07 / 8.54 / 8.56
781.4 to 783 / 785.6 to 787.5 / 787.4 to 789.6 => 0.14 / 8.71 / 8.81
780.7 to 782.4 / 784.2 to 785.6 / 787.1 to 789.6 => 0.03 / 8.7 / 8.66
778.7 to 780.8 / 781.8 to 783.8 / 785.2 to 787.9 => 0.06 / 8.99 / 8.46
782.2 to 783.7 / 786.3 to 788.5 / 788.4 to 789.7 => 0.05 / 8.47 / 8.78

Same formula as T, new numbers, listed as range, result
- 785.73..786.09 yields 7.75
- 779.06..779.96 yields 9.35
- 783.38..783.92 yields 7.25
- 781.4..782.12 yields 8.3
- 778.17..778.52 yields 7.46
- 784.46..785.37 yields 8.06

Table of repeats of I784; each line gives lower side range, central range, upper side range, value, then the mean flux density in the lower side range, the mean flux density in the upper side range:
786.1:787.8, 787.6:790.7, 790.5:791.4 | -0.169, 8.14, 7.93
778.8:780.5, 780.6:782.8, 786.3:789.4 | 0.043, 9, 8.61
